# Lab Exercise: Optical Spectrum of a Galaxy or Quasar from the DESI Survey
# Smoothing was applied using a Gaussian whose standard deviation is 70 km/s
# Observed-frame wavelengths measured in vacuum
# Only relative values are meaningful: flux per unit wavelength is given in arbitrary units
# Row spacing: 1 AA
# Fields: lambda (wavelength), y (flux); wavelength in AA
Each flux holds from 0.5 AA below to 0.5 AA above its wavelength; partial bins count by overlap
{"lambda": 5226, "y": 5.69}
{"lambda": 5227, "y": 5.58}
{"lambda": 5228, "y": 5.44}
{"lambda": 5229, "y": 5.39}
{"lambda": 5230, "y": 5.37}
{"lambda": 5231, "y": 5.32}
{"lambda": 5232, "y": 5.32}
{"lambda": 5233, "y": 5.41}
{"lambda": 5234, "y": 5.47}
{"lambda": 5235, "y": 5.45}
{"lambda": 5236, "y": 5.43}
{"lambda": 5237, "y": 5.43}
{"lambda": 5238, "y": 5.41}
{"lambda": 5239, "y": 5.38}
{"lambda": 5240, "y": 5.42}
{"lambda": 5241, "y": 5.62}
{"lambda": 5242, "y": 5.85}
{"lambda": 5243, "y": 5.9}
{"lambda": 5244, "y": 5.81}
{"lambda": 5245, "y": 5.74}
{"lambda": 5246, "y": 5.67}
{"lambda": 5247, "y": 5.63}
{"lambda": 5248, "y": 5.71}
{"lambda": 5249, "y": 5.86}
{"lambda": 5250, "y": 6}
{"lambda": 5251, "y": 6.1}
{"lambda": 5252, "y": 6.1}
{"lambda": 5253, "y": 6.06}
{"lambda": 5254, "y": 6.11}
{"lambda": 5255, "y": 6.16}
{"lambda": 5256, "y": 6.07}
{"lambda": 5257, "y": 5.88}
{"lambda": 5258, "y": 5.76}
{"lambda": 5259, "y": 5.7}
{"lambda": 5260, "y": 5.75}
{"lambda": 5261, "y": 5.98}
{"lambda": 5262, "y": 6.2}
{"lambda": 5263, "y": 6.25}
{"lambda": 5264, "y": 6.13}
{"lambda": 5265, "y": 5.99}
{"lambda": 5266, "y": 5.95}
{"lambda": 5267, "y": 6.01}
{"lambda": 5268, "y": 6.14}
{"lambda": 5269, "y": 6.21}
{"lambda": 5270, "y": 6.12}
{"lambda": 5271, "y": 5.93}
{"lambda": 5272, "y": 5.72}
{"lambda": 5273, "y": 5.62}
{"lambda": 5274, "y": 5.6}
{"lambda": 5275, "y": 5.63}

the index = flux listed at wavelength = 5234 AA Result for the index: 5.47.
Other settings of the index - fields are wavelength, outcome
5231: 5.32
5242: 5.85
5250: 6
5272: 5.72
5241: 5.62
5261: 5.98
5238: 5.41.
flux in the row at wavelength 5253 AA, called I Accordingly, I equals 6.06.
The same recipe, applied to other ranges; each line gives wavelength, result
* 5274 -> 5.6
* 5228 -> 5.44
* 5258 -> 5.76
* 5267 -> 6.01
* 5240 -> 5.42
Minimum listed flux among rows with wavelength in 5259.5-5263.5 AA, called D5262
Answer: 5.75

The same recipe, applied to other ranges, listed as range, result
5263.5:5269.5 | 5.95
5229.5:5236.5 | 5.32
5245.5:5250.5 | 5.63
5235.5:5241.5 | 5.38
